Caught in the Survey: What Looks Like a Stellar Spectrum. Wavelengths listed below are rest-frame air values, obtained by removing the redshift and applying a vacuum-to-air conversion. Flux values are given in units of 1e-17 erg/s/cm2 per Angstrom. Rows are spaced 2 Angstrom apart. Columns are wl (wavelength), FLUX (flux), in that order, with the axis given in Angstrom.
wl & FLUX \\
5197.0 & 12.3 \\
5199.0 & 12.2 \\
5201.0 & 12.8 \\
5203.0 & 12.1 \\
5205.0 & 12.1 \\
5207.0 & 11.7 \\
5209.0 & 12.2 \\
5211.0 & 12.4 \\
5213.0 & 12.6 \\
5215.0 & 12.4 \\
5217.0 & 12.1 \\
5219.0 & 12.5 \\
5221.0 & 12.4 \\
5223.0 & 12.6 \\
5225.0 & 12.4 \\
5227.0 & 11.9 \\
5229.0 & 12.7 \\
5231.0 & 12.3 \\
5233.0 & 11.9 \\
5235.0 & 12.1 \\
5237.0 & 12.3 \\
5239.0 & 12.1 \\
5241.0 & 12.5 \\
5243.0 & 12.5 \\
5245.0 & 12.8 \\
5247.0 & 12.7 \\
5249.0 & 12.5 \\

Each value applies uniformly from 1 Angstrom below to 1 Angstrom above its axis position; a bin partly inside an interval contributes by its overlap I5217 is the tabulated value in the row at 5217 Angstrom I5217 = 12.1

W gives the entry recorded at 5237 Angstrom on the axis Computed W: 12.3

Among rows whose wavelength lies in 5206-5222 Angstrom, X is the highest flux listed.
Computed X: 12.6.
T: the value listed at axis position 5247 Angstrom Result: 12.7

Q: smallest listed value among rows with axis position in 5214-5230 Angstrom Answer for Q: 11.9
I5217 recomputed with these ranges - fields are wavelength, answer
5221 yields 12.4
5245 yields 12.8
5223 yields 12.6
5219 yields 12.5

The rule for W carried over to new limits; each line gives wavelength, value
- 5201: 12.8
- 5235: 12.1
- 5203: 12.1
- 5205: 12.1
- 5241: 12.5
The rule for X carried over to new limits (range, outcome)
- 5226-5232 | 12.7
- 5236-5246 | 12.8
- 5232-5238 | 12.3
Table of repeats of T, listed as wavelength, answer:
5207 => 11.7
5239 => 12.1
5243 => 12.5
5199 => 12.2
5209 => 12.2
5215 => 12.4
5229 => 12.7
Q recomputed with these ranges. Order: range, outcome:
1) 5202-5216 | 11.7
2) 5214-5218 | 12.1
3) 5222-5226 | 12.4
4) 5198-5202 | 12.2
